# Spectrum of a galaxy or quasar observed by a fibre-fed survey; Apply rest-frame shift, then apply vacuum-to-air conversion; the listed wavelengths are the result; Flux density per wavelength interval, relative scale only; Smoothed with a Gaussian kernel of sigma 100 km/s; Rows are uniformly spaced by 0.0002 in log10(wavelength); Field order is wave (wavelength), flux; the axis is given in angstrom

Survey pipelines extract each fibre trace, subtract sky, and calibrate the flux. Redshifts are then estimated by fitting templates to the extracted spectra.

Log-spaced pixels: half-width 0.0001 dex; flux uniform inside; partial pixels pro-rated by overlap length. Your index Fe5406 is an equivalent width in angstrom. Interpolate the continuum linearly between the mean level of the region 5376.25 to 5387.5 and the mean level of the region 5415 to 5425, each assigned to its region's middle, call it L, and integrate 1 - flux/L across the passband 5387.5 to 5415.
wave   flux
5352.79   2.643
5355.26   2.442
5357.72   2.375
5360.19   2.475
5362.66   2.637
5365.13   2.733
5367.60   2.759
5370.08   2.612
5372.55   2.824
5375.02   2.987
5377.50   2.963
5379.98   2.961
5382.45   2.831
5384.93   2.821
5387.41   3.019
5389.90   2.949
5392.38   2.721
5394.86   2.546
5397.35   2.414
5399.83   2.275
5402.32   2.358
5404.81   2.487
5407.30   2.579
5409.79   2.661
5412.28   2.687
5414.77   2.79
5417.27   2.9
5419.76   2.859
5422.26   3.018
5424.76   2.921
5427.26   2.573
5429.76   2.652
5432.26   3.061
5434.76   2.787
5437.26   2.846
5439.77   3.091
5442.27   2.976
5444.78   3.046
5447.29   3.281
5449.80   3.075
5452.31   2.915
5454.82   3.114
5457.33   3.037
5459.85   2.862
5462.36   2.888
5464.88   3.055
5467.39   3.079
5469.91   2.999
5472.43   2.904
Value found 2.9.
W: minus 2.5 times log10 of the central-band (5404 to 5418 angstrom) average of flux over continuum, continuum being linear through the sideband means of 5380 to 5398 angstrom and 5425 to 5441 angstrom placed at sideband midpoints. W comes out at 0.05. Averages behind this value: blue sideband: 2.78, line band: 2.68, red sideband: 2.84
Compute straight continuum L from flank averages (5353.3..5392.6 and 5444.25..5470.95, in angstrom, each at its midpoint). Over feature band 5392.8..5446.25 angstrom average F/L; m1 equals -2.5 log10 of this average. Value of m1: 0.06 mag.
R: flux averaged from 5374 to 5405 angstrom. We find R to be 2.72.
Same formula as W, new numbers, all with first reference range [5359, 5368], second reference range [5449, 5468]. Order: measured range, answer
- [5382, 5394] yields -0.049 mag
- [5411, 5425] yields -0.004 mag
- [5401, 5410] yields 0.122 mag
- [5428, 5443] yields 0.009 mag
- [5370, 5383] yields -0.077 mag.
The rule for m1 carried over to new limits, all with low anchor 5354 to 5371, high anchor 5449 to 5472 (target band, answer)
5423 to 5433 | 0.023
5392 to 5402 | 0.111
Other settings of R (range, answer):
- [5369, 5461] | 2.83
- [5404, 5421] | 2.72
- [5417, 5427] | 2.89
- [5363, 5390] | 2.85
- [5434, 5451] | 3.02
